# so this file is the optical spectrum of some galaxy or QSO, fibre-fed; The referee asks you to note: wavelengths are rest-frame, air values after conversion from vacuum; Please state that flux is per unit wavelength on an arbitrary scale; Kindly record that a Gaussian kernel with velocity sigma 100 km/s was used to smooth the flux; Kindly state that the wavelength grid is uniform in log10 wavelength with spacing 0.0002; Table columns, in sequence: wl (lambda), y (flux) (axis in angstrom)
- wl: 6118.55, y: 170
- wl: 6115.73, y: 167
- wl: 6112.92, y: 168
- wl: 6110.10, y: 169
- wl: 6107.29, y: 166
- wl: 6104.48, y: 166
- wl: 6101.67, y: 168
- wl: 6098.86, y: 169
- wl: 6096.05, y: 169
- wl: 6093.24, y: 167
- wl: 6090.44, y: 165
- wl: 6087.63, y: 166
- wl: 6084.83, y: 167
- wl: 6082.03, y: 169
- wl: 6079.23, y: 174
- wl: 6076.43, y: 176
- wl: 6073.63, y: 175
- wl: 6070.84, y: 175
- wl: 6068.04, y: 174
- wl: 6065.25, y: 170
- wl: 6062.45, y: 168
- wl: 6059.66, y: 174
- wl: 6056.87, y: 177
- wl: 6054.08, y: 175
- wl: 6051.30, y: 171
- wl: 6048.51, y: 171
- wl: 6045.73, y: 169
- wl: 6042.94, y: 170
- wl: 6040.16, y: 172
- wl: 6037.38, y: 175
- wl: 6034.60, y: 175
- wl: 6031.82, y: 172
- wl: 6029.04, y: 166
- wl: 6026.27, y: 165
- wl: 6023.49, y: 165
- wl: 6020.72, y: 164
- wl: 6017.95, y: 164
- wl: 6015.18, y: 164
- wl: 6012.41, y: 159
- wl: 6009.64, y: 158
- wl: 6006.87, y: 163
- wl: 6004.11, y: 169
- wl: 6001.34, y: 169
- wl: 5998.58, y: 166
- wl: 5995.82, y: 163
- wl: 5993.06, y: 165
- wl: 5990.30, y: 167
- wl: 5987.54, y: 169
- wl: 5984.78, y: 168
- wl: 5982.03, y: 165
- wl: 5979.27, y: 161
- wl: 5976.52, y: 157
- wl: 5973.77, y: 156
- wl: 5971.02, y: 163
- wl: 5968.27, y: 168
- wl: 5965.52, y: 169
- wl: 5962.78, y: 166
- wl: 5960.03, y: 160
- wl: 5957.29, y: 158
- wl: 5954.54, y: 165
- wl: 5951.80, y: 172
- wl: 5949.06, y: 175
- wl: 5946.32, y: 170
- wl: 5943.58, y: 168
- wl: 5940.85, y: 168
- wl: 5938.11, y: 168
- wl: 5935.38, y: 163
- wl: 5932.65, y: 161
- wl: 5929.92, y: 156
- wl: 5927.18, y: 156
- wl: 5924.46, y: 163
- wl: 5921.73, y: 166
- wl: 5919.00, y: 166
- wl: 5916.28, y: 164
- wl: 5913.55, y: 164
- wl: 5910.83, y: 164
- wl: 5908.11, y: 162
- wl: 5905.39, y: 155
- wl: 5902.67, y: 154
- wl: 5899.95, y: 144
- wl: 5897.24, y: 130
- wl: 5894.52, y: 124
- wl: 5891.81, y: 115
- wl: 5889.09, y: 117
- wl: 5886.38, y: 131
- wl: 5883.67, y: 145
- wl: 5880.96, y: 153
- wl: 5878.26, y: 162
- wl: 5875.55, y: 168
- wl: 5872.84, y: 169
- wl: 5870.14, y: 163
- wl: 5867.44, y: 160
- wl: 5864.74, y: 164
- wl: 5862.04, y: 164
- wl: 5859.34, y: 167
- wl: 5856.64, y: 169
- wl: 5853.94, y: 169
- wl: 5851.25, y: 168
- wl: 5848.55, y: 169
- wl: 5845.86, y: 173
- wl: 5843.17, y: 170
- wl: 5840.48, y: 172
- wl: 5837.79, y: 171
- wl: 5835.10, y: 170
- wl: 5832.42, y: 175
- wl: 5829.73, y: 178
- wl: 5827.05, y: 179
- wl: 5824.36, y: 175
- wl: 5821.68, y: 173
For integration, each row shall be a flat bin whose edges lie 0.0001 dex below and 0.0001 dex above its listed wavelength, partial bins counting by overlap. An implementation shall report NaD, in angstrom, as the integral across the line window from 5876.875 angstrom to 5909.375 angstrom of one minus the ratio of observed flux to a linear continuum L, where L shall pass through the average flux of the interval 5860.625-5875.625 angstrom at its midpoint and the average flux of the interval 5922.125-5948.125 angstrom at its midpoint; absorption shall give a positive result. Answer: 4.6 angstrom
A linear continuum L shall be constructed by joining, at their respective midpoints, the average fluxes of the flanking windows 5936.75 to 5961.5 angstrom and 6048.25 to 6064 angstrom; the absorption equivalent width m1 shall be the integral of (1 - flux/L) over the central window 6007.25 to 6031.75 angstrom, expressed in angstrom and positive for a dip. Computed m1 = 1.0 angstrom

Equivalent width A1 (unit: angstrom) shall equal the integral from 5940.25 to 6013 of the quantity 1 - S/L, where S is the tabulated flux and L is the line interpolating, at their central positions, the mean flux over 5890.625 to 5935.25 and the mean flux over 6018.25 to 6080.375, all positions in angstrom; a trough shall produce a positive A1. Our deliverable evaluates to -1.57 angstrom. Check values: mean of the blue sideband 153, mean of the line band 165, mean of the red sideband 171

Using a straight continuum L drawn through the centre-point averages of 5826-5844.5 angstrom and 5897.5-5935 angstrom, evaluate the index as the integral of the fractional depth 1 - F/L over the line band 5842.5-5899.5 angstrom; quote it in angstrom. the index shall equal 4.4 angstrom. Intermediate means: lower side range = 174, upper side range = 159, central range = 154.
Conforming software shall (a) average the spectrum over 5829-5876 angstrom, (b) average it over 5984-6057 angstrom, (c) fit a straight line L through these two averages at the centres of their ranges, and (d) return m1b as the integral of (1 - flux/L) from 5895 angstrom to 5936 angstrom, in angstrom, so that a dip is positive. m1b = 2.7 angstrom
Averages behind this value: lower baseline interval 169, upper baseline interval 168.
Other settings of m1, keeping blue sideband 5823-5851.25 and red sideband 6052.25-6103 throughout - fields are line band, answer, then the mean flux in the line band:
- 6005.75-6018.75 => 0.76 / 161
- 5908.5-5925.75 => 0.79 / 164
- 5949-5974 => 0.99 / 165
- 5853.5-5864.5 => 0.38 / 167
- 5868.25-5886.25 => 1.52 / 158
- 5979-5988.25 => 0.30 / 166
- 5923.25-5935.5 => 0.91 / 159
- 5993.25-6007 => 0.44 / 166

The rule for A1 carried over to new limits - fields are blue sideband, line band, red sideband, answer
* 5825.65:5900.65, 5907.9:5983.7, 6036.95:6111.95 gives -0.4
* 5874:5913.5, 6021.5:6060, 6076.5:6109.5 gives -2.1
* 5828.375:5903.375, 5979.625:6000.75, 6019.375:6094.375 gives 0.0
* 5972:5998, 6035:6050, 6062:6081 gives -0.1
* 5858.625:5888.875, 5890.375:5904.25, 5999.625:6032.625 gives 2.2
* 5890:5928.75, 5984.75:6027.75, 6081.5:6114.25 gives -1.4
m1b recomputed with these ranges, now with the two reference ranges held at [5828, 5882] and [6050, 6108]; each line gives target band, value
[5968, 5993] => 0.8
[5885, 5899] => 3.7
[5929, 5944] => 0.4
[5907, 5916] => 0.3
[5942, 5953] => -0.1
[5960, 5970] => 0.2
